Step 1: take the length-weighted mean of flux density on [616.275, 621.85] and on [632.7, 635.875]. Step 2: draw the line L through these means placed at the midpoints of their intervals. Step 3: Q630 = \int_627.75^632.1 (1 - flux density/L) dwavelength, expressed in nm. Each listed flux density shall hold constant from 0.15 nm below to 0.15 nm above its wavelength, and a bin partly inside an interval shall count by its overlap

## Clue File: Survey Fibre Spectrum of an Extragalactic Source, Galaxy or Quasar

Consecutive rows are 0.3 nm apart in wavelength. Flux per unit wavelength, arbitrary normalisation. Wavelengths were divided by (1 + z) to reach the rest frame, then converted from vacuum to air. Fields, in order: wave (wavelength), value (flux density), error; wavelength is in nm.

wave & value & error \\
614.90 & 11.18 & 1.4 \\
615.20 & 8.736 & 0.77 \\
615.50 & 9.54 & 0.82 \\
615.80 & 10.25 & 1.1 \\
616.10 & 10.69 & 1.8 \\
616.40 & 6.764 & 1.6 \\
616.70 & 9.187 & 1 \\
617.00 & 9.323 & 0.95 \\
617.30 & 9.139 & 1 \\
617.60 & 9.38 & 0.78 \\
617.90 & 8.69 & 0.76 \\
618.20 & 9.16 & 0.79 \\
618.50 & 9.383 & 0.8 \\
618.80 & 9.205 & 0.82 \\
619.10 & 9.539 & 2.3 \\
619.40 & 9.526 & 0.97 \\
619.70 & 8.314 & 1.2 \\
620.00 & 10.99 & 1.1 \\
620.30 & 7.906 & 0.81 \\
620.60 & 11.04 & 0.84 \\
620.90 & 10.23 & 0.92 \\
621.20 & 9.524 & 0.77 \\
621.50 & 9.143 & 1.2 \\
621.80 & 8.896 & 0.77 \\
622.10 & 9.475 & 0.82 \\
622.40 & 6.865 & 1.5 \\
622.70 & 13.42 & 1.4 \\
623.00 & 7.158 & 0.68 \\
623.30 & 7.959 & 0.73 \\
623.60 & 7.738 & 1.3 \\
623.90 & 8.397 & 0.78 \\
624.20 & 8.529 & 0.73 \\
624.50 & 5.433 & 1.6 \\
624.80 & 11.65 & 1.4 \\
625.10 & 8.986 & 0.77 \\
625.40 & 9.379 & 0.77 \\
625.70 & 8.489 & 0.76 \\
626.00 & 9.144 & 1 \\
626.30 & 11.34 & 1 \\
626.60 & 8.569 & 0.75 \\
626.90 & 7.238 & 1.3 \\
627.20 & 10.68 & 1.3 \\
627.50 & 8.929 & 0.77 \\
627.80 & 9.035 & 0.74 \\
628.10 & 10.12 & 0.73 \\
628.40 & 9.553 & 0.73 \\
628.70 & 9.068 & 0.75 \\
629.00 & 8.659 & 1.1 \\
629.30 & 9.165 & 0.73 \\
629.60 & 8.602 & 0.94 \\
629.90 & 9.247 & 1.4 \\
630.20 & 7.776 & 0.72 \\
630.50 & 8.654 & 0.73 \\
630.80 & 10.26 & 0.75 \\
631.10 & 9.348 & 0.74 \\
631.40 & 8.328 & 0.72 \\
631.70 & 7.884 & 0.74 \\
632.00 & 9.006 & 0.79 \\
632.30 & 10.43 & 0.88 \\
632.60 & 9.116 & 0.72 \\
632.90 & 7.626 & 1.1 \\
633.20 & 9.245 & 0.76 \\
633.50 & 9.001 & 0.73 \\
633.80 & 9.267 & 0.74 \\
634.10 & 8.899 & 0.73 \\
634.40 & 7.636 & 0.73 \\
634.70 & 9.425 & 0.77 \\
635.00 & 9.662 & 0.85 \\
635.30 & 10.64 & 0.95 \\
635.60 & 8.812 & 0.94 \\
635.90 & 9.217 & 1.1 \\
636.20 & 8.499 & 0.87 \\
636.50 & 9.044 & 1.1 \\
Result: 0.05 nm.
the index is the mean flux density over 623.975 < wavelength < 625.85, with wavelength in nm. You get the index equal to 8.73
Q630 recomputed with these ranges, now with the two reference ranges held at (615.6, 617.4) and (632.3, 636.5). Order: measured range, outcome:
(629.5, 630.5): 0.06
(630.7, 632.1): 0.03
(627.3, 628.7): -0.05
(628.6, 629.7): 0.03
